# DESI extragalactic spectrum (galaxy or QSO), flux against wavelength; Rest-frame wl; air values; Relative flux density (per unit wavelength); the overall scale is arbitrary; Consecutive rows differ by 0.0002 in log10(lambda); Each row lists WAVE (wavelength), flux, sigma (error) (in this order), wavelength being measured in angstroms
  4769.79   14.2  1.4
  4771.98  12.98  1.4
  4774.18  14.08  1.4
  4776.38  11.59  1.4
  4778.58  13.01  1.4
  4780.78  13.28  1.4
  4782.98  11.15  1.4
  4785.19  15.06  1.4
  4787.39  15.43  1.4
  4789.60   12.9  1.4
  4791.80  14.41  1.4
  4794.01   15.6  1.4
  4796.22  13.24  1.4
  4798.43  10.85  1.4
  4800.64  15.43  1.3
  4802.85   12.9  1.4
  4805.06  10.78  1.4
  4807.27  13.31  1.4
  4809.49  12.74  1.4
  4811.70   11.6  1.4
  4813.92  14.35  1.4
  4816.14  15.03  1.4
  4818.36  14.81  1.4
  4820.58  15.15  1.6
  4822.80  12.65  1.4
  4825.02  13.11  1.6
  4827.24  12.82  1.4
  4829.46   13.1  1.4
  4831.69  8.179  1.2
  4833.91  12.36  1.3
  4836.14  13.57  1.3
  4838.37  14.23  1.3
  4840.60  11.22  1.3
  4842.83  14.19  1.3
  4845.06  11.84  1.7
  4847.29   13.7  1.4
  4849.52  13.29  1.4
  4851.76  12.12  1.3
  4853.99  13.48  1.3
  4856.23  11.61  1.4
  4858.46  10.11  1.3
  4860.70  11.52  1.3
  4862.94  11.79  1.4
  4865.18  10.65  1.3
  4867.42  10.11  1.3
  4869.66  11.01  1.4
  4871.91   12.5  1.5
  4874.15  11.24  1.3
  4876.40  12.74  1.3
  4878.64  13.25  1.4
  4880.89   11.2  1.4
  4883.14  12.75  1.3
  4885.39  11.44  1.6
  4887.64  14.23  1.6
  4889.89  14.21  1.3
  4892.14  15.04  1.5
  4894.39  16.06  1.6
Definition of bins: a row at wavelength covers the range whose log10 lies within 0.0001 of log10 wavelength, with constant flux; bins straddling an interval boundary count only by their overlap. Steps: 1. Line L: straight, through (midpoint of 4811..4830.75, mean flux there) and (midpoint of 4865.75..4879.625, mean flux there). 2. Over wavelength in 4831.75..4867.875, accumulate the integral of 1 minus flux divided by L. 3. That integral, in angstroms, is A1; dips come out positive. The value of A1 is 1.2 angstroms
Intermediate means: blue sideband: 13.6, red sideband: 11.8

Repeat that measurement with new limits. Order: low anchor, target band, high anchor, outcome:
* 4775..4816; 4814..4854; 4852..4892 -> -1.3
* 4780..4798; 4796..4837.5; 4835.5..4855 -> 1.5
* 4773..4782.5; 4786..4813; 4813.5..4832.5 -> -0.5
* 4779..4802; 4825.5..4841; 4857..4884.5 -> 0.3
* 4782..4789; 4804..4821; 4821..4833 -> -0.9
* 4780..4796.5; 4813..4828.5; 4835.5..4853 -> -0.7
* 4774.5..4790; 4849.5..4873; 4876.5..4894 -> 3.0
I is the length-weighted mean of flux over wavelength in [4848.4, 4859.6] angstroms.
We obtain 12.1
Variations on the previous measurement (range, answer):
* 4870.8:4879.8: 12.4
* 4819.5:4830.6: 13.4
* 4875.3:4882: 12.4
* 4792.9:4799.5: 13.2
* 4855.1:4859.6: 10.9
